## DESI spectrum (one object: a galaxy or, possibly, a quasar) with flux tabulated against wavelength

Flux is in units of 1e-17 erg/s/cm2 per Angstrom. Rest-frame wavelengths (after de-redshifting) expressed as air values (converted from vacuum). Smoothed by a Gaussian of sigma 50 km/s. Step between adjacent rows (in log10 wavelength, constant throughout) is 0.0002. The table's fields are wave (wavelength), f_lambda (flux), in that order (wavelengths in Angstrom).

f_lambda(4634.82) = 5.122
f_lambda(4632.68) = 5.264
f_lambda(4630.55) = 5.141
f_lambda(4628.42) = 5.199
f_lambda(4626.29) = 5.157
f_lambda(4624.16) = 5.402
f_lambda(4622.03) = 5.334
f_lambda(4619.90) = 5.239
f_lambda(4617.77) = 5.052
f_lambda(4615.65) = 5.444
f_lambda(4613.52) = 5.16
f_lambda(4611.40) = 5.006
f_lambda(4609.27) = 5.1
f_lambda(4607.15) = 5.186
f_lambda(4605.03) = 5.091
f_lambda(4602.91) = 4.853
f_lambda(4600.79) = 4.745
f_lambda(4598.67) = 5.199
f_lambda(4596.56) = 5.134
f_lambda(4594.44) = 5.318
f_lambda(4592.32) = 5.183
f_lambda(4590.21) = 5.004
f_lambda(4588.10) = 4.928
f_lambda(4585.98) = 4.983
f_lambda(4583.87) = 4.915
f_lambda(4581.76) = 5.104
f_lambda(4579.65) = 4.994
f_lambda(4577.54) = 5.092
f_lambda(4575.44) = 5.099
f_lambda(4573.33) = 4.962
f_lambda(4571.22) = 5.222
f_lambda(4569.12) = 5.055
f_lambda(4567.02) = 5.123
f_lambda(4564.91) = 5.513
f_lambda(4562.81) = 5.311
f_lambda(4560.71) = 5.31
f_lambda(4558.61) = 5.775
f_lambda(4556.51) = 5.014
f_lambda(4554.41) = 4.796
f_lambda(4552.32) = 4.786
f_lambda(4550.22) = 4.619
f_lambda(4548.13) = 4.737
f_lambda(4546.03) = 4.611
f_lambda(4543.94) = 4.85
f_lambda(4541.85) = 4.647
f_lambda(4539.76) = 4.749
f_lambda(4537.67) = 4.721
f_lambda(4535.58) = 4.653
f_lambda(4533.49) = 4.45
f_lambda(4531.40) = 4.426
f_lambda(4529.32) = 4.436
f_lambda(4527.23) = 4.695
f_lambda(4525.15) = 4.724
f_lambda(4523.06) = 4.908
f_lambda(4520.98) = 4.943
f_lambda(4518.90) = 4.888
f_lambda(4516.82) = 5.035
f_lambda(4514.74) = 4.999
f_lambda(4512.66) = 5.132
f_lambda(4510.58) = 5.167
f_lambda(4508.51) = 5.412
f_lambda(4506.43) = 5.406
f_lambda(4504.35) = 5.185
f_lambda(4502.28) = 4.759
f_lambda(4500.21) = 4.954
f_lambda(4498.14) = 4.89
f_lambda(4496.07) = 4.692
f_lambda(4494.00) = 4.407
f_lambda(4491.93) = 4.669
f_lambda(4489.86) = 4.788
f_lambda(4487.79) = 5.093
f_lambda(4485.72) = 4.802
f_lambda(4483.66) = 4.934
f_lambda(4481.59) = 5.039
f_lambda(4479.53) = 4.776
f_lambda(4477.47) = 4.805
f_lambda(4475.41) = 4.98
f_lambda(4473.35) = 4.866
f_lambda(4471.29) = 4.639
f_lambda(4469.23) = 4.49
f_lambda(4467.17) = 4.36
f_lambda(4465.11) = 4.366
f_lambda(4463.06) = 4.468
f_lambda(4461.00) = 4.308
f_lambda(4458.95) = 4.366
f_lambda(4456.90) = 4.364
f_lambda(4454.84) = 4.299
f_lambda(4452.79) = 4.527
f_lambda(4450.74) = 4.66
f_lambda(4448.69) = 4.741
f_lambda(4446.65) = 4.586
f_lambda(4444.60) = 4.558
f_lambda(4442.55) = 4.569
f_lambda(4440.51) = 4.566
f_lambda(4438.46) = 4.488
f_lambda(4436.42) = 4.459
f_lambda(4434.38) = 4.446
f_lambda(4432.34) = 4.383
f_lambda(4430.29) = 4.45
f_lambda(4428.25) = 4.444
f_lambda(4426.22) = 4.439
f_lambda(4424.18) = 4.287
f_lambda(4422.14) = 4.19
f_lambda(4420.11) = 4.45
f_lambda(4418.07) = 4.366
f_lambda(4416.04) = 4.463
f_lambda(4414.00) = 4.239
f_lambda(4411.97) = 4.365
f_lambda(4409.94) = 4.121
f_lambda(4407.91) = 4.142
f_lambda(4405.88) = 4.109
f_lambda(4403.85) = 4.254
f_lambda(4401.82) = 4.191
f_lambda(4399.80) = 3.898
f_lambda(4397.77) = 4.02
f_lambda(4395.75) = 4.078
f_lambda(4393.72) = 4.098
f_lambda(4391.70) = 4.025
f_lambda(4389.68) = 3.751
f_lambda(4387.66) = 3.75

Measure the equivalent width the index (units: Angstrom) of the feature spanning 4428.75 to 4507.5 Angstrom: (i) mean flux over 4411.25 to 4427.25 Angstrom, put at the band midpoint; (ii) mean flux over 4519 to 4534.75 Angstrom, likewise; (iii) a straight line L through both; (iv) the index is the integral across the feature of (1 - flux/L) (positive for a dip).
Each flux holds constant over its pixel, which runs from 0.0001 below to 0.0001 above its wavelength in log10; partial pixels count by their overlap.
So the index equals -2.89 Angstrom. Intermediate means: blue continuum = 4.35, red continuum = 4.67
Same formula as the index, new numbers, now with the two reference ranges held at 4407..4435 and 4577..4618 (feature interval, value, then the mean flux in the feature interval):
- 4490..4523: -1.9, 4.96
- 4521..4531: 0.2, 4.7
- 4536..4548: 0.3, 4.71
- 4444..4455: -0.3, 4.59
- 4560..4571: -0.7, 5.26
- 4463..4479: -0.3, 4.64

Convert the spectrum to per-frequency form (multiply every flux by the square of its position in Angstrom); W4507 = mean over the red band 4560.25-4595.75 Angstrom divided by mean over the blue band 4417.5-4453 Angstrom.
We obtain 1.2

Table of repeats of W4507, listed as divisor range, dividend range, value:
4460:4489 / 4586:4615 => 1.14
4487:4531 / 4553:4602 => 1.08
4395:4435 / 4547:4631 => 1.29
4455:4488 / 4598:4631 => 1.18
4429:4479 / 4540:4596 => 1.17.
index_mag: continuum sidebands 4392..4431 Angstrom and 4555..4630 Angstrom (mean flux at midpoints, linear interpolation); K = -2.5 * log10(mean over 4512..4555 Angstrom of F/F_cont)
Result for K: 0.02 mag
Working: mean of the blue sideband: 4.24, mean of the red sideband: 5.15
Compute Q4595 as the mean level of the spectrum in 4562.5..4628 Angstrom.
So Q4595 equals 5.12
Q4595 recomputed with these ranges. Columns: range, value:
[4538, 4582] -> 5.01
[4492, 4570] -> 4.91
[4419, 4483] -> 4.53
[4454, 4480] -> 4.54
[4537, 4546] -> 4.73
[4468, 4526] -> 4.91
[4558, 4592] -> 5.14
